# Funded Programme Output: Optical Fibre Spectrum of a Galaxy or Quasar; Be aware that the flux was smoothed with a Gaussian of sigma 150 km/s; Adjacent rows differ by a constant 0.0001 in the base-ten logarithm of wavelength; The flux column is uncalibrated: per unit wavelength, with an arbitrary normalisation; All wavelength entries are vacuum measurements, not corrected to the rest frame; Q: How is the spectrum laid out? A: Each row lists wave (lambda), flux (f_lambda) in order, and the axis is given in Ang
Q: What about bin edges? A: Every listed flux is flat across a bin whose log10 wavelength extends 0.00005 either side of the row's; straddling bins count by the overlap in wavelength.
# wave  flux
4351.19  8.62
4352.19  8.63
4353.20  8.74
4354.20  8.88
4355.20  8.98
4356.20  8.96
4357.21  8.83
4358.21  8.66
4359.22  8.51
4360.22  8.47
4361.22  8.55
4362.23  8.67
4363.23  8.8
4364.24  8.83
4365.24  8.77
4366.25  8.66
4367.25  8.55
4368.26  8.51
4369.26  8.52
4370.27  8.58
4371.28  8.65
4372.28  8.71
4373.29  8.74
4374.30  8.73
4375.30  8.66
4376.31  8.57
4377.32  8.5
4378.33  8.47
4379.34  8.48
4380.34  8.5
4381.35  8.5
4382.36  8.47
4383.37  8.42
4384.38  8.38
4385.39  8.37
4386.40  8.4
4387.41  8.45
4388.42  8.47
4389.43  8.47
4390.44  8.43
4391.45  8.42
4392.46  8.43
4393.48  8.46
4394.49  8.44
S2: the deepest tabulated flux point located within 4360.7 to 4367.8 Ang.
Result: 8.55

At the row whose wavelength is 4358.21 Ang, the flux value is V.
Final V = 8.66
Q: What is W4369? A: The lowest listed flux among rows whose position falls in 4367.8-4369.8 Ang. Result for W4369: 8.51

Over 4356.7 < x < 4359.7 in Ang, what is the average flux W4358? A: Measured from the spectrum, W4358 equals 8.64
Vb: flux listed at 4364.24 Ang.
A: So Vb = 8.83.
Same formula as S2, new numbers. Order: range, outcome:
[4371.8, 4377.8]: 8.5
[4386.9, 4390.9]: 8.43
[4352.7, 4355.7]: 8.74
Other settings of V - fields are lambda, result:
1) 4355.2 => 8.98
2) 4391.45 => 8.42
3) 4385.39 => 8.37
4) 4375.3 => 8.66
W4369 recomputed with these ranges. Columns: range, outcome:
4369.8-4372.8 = 8.58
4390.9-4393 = 8.42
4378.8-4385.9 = 8.37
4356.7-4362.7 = 8.47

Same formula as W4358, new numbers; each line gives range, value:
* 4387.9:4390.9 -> 8.46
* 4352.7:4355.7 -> 8.89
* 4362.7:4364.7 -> 8.81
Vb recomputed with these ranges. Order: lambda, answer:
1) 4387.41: 8.45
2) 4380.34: 8.5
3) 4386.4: 8.4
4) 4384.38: 8.38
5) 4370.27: 8.58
